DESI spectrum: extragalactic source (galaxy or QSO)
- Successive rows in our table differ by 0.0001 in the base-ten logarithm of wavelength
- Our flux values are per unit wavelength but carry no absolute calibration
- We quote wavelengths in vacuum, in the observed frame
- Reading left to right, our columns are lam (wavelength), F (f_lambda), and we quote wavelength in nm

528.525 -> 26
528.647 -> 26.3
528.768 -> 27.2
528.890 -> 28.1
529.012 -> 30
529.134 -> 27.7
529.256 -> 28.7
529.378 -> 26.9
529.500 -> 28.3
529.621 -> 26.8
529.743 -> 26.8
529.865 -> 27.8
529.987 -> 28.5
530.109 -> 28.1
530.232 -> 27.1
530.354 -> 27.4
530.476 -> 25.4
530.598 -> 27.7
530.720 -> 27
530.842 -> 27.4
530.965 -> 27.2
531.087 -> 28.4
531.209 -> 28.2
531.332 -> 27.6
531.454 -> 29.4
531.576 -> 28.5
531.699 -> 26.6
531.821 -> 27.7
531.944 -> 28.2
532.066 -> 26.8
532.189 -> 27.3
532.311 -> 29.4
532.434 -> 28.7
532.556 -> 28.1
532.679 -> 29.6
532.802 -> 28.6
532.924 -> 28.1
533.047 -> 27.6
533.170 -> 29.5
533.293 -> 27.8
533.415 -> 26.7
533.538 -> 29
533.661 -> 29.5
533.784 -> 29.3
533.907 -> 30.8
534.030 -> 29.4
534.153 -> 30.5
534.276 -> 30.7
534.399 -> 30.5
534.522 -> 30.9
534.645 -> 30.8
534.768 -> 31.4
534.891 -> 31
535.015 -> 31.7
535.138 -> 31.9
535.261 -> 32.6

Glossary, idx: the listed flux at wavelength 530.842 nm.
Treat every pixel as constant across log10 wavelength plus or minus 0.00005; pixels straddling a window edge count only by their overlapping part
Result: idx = 27.4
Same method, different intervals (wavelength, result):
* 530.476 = 25.4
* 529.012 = 30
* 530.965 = 27.2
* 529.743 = 26.8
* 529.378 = 26.9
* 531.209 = 28.2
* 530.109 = 28.1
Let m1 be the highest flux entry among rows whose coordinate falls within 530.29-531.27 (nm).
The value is 28.4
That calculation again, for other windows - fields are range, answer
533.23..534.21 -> 30.8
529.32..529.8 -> 28.3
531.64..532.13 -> 28.2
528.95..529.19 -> 30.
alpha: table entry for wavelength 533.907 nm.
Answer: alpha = 30.8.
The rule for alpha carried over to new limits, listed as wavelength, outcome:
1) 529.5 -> 28.3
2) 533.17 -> 29.5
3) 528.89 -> 28.1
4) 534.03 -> 29.4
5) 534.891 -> 31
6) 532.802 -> 28.6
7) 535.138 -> 31.9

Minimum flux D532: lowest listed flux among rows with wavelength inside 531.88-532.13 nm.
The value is 26.8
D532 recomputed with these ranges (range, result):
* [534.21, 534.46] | 30.5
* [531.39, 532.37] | 26.6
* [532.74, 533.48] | 26.7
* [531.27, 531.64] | 27.6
